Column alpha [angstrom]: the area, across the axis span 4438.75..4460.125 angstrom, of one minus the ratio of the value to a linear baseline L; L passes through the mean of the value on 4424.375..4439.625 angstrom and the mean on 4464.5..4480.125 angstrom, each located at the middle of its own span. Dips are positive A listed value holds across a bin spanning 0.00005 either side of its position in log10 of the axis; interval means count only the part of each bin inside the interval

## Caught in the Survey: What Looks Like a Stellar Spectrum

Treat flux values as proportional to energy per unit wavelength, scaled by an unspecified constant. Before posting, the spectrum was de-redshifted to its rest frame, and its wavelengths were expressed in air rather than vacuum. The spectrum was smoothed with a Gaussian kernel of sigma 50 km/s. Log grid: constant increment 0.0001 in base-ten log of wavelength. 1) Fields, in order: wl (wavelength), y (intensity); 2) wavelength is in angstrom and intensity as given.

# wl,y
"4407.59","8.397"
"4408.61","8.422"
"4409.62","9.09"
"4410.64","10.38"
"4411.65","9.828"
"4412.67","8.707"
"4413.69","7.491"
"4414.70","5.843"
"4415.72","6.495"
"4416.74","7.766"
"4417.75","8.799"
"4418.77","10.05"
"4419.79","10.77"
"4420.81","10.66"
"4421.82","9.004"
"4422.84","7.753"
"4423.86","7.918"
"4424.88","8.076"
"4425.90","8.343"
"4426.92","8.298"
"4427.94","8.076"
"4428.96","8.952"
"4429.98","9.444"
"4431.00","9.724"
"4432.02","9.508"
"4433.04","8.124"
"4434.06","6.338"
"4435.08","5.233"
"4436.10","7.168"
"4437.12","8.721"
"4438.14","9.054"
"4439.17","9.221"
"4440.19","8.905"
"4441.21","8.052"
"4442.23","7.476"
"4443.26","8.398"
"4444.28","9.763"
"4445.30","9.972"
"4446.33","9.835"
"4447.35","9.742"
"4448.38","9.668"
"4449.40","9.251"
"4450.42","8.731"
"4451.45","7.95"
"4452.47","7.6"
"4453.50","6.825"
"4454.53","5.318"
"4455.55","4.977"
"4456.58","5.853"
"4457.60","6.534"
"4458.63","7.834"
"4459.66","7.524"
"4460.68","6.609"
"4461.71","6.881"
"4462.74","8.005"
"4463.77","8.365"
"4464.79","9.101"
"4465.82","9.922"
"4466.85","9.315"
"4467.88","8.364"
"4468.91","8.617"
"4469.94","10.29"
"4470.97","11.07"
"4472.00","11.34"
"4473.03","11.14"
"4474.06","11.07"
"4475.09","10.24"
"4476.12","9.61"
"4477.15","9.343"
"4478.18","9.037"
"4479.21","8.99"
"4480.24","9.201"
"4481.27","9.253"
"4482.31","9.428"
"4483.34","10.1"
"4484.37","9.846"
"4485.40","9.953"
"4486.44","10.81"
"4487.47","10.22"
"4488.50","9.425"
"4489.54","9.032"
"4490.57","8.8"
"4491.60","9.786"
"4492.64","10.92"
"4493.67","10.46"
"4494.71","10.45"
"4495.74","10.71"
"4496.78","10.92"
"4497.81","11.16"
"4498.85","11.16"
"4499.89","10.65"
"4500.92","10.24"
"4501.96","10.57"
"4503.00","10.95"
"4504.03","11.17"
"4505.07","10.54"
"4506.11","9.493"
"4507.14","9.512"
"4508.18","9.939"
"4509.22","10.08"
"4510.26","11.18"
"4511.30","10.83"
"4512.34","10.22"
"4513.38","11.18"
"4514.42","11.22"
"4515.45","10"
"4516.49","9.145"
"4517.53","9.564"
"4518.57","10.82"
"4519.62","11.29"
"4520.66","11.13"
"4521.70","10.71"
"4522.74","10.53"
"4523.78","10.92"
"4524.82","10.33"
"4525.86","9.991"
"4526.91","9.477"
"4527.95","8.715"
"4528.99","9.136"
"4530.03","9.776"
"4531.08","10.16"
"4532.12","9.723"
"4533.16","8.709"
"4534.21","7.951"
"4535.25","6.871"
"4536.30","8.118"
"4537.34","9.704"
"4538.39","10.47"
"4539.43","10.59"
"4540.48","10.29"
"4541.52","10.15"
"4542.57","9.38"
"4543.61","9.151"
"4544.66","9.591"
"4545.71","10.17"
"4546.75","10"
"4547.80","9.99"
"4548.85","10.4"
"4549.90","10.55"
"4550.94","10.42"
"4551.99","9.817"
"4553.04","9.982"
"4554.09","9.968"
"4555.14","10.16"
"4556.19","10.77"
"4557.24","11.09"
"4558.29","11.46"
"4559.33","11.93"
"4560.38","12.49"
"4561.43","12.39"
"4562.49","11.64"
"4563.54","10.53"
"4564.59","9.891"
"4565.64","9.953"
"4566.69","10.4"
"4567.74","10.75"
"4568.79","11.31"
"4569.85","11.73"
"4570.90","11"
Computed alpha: 2.0 angstrom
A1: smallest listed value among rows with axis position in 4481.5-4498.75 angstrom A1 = 8.8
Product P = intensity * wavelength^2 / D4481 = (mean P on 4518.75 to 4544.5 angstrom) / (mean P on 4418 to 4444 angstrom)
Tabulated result 1.19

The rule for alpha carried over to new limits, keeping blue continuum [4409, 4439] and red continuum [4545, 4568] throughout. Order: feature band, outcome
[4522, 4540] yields 1.3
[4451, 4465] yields 3.1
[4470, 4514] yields -3.0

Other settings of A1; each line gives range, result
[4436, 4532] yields 4.977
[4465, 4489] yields 8.364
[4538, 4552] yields 9.151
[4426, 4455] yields 5.233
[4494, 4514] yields 9.493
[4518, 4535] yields 7.951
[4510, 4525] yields 9.145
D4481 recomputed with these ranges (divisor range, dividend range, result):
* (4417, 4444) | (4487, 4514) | 1.25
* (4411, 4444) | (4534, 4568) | 1.29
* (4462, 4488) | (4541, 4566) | 1.12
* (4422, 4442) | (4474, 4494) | 1.21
